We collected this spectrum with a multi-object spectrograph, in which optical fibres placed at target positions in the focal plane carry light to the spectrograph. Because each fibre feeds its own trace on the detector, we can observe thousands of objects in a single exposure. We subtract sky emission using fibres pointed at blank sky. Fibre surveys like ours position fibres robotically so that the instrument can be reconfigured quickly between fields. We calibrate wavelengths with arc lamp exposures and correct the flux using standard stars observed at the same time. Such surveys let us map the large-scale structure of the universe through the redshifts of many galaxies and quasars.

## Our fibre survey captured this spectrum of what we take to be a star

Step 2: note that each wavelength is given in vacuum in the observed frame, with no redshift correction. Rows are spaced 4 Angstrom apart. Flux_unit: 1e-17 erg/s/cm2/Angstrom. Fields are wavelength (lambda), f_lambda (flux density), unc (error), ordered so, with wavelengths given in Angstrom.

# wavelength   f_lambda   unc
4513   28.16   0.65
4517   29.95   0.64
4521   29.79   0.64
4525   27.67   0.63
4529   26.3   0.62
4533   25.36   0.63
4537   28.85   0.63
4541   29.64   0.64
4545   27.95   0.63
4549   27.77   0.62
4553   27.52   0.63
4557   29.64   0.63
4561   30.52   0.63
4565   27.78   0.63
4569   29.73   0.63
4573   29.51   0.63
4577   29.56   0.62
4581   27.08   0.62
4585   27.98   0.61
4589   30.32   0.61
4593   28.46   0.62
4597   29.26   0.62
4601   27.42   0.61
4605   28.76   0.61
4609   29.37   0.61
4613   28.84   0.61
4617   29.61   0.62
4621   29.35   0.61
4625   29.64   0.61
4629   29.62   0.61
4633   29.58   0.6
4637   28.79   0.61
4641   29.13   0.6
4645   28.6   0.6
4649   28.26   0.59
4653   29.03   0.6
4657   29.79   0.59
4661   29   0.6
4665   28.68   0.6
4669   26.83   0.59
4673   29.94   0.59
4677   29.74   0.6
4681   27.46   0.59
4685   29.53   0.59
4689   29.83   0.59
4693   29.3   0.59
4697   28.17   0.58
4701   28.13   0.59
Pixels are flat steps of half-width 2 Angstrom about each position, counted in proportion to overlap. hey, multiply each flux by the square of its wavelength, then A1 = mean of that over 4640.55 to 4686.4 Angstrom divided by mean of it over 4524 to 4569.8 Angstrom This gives 1.07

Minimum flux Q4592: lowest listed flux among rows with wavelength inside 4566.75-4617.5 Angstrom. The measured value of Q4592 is 27.08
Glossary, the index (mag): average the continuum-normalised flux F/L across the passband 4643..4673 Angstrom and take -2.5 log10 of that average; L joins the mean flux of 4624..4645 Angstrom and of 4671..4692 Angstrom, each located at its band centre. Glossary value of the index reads 0.02 mag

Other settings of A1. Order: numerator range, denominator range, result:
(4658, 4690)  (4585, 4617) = 1.03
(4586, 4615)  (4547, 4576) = 1.01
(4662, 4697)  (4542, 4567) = 1.07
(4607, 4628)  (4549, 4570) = 1.04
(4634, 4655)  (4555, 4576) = 1.01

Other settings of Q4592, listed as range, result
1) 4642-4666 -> 28.26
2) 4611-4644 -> 28.79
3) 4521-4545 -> 25.36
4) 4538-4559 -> 27.52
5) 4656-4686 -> 26.83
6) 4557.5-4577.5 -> 27.78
